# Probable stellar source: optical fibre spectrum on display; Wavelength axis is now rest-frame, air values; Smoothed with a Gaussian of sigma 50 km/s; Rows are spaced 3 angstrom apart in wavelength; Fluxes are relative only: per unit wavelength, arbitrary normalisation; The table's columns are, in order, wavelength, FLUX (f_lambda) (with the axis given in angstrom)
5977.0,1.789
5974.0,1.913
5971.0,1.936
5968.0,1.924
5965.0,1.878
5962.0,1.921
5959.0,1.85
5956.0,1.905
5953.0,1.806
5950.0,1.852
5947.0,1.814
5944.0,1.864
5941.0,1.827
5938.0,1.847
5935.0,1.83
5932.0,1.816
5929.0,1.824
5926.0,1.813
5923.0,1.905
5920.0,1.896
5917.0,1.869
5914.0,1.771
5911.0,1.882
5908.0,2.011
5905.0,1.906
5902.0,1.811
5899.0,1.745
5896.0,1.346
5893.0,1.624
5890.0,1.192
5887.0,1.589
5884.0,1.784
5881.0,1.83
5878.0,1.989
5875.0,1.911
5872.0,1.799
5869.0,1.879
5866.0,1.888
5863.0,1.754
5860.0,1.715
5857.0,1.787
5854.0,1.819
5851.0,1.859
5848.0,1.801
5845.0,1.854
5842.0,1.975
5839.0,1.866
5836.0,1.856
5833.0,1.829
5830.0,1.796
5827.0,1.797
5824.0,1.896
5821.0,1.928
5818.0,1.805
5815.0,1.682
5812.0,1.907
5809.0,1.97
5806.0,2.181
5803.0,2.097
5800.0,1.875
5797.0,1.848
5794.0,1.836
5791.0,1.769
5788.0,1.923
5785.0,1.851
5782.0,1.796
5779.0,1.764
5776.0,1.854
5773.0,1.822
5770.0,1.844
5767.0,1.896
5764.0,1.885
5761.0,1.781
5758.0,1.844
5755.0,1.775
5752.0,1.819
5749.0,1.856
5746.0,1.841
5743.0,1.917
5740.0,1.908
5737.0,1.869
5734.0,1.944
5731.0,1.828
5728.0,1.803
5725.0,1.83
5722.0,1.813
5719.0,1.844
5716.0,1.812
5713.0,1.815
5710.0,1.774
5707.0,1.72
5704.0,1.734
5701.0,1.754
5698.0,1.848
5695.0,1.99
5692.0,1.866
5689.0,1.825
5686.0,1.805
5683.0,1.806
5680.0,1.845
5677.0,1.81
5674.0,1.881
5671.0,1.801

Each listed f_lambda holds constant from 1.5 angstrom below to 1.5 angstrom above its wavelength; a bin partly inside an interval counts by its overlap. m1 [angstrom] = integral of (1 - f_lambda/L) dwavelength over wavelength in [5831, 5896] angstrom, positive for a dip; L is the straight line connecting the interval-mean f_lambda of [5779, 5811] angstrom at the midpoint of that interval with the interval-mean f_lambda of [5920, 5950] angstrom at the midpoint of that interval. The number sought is 3.3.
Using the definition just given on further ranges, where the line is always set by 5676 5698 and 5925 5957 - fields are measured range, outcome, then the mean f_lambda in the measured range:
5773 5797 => 0.2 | 1.83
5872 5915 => 2.2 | 1.74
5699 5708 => 0.5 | 1.74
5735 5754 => -0.2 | 1.87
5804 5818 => -0.6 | 1.93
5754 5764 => 0.2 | 1.81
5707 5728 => 0.5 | 1.81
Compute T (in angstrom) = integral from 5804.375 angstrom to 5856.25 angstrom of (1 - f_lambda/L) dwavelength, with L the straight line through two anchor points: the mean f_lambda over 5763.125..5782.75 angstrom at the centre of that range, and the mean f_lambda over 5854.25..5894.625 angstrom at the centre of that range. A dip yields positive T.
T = -2.4 angstrom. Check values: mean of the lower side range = 1.84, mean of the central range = 1.87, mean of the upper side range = 1.75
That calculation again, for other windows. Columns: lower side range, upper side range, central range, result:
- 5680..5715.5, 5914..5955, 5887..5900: 2.5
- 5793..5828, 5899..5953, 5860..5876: 0.4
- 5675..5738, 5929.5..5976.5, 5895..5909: 0.6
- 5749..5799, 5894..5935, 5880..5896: 2.2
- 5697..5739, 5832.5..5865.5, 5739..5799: -0.7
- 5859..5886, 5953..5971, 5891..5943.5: 1.7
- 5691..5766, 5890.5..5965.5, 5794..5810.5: -1.4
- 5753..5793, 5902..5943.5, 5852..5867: 0.5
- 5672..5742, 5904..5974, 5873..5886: 0.0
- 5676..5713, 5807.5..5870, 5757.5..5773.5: -0.2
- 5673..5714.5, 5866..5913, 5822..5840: -0.7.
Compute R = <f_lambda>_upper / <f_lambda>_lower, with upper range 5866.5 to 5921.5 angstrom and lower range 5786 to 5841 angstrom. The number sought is 0.94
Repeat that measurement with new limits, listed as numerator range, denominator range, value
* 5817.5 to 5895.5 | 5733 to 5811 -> 0.96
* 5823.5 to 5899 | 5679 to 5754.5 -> 0.97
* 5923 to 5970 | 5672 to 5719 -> 1.02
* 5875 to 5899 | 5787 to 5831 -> 0.87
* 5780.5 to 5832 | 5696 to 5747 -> 1.03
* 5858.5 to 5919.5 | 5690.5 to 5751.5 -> 0.96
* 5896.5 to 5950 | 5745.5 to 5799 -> 1.00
